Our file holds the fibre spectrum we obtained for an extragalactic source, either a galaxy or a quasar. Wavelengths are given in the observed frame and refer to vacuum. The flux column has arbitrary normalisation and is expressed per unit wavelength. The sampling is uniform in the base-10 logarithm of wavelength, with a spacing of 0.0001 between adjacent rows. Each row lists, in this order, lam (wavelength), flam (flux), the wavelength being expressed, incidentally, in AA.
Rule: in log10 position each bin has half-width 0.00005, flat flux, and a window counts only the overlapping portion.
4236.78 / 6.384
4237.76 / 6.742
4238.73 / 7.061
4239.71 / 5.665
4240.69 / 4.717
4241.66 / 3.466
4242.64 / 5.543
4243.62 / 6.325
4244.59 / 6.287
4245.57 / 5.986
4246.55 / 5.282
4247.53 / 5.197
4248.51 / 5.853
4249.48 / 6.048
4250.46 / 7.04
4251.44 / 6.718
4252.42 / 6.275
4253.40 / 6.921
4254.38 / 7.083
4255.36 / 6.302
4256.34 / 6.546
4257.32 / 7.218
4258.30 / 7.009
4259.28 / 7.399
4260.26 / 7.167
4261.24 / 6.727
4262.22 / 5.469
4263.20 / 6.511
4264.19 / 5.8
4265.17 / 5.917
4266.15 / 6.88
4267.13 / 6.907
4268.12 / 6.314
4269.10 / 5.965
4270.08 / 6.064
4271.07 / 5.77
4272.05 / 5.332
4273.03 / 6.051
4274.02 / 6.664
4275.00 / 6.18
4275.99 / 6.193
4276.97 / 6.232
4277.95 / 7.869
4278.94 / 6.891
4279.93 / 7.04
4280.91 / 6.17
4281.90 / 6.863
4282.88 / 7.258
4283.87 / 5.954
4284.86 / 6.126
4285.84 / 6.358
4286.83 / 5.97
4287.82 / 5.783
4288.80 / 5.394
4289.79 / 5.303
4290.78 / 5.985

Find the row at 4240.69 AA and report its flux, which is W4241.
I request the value 4.717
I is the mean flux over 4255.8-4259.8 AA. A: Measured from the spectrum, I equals 7.04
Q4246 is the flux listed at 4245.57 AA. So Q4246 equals 5.986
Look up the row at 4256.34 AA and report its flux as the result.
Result 6.546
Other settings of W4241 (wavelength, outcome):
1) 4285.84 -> 6.358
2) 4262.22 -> 5.469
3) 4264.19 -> 5.8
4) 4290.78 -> 5.985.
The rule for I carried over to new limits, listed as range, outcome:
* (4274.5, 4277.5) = 6.24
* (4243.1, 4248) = 5.81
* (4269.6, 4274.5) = 5.97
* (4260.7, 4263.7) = 6.24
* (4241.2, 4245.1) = 5.42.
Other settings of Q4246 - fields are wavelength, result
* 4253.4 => 6.921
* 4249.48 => 6.048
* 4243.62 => 6.325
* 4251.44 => 6.718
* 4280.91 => 6.17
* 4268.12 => 6.314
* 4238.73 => 7.061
